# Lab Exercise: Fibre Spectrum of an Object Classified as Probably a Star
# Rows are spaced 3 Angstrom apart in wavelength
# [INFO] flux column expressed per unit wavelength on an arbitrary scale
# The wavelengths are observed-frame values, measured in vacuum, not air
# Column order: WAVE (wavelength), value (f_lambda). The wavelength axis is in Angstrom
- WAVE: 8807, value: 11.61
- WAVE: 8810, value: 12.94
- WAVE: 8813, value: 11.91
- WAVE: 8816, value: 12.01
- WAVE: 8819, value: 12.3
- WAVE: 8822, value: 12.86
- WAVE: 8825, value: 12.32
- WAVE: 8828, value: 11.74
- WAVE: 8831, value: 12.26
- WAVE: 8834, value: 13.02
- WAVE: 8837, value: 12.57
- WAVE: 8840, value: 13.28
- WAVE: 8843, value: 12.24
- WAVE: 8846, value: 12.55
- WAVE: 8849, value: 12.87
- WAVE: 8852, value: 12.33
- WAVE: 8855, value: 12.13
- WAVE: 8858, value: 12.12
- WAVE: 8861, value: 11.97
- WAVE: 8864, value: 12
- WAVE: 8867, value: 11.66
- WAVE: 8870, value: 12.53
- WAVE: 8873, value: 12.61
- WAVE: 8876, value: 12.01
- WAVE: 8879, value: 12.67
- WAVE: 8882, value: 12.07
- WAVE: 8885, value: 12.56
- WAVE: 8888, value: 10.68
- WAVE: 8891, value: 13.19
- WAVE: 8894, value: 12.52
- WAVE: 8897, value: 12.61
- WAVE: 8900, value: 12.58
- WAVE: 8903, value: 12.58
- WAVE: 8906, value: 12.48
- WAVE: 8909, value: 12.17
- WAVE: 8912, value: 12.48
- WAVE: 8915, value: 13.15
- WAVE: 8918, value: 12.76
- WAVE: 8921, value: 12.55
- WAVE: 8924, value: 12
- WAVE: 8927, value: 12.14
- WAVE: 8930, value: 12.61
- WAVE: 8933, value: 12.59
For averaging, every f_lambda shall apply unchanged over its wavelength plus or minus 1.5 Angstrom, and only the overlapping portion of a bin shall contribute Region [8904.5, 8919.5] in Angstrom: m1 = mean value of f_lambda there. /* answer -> 12.6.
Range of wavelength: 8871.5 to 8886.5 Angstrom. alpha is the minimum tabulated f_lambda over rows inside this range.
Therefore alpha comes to 12.01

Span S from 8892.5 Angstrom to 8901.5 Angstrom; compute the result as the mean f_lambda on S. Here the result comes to 12.6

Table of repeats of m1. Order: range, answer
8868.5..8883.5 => 12.4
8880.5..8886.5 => 12.3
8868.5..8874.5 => 12.6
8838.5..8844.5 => 12.8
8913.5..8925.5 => 12.6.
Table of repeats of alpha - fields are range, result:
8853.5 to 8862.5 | 11.97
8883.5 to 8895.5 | 10.68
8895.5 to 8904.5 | 12.58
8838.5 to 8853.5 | 12.24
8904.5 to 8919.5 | 12.17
